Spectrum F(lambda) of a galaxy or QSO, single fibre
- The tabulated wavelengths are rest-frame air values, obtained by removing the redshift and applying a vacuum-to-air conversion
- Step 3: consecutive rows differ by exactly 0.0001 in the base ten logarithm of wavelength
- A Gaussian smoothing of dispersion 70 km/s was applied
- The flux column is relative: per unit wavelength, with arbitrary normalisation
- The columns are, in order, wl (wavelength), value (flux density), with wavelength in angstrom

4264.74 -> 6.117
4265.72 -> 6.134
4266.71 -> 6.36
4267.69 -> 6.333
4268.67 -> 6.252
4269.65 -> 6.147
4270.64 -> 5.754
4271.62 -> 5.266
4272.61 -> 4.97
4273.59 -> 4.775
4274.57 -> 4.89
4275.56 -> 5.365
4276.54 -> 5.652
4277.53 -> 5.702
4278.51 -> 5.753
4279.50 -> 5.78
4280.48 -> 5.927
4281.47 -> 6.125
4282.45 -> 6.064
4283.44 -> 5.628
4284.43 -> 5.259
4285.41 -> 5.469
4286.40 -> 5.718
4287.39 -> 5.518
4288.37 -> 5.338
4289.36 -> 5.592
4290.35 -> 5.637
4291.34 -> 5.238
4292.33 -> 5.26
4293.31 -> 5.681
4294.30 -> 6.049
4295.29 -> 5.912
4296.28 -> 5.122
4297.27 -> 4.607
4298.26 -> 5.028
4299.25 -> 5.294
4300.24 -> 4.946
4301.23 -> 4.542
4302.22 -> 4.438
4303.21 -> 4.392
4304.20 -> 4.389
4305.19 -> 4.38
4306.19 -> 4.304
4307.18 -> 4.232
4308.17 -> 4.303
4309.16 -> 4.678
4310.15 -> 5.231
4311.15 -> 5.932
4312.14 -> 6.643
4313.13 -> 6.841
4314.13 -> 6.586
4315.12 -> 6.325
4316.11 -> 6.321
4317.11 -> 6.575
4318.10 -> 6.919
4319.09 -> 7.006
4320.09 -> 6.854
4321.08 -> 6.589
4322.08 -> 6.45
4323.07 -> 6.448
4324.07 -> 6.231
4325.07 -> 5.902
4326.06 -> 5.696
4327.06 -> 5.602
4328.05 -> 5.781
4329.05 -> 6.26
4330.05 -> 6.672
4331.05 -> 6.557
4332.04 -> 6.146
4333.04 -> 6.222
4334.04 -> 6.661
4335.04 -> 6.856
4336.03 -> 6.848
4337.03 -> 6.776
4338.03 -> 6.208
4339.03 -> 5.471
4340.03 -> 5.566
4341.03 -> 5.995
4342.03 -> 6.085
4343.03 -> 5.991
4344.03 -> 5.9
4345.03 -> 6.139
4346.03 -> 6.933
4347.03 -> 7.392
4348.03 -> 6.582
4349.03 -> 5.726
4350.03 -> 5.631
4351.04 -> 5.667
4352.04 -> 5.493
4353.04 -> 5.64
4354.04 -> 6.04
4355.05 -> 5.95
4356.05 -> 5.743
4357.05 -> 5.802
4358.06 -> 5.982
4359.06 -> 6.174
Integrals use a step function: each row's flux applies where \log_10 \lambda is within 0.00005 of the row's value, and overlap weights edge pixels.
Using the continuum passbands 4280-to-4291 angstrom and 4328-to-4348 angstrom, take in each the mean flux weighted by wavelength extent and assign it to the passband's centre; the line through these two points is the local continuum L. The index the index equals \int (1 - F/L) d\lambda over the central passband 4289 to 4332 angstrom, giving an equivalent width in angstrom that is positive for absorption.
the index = 2.3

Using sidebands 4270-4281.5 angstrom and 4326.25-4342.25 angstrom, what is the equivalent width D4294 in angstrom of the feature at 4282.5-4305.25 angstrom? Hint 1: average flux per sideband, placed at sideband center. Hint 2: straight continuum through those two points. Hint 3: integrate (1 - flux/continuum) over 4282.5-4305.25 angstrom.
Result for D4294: 1.9 angstrom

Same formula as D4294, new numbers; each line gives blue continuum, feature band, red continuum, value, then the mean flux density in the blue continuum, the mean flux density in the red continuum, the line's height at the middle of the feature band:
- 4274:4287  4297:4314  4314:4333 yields 3.0 angstrom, 5.63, 6.36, 6.05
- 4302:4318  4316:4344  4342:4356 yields -2.7 angstrom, 5.4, 6.07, 5.75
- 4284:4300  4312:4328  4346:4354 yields -1.9 angstrom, 5.41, 6.08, 5.74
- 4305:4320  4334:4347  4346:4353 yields -0.5 angstrom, 5.81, 6.12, 6.04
